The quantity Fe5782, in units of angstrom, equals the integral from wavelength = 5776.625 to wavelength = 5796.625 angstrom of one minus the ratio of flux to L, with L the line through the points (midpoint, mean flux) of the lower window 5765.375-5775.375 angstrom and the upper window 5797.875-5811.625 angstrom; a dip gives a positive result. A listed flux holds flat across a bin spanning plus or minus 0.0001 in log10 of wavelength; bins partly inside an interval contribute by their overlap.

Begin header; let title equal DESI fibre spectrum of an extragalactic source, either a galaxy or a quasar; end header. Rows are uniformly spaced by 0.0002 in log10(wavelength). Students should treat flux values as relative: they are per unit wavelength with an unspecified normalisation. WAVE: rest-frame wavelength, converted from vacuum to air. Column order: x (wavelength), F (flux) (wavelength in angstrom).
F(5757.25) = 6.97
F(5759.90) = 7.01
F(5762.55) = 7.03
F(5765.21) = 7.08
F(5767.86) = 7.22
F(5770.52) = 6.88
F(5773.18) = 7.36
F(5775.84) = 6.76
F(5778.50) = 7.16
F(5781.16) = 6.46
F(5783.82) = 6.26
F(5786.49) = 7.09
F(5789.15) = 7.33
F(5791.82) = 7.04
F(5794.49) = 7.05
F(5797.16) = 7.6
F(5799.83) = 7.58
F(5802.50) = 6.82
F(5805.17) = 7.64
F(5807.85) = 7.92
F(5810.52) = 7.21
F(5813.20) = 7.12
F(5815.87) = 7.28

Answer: 0.9 angstrom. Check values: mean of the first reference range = 7.11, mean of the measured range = 6.94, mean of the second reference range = 7.45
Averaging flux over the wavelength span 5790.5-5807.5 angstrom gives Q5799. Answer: 7.32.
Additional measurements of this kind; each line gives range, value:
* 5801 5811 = 7.42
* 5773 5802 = 7.04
